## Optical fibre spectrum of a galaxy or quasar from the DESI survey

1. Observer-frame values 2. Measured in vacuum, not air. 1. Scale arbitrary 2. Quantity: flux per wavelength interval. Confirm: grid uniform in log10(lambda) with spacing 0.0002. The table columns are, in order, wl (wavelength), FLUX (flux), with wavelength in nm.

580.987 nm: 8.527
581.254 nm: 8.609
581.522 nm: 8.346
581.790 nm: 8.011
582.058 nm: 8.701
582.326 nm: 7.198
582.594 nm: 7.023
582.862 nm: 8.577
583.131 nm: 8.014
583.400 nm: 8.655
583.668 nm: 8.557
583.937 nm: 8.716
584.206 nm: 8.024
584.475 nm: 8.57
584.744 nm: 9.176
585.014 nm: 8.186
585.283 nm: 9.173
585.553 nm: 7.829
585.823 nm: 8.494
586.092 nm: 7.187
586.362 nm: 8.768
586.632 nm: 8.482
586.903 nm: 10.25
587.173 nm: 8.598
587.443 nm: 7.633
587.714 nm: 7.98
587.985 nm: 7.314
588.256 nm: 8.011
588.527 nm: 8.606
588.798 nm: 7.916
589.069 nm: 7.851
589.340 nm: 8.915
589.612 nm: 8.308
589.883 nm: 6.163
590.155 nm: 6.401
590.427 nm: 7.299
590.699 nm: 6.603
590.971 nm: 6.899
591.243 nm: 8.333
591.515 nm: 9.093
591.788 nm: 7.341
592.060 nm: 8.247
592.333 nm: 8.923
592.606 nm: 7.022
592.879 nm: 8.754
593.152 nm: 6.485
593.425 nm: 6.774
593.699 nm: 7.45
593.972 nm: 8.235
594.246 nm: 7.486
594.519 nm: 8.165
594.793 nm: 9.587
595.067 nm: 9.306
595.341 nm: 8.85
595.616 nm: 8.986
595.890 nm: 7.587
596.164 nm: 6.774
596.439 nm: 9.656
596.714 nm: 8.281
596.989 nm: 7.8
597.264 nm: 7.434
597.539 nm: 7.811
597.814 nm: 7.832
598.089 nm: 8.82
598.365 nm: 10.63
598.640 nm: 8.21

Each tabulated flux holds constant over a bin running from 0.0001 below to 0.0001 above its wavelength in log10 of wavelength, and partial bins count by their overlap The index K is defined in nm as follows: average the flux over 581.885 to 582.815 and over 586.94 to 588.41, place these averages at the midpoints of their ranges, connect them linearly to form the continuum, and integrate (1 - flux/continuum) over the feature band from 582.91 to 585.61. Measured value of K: -0.22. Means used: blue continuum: 7.75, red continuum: 8.07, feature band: 8.51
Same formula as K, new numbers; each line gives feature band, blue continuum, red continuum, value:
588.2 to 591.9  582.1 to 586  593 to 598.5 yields 0.25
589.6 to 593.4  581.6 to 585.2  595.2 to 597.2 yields 0.34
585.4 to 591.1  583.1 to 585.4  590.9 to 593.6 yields 0.22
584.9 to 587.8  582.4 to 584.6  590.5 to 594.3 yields -0.13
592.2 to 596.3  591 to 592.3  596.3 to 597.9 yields 0.07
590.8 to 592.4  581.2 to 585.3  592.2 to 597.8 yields 0.01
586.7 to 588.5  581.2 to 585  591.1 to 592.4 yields 0.00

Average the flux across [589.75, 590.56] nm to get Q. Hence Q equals 6.62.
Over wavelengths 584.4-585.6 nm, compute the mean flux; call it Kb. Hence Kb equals 8.64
